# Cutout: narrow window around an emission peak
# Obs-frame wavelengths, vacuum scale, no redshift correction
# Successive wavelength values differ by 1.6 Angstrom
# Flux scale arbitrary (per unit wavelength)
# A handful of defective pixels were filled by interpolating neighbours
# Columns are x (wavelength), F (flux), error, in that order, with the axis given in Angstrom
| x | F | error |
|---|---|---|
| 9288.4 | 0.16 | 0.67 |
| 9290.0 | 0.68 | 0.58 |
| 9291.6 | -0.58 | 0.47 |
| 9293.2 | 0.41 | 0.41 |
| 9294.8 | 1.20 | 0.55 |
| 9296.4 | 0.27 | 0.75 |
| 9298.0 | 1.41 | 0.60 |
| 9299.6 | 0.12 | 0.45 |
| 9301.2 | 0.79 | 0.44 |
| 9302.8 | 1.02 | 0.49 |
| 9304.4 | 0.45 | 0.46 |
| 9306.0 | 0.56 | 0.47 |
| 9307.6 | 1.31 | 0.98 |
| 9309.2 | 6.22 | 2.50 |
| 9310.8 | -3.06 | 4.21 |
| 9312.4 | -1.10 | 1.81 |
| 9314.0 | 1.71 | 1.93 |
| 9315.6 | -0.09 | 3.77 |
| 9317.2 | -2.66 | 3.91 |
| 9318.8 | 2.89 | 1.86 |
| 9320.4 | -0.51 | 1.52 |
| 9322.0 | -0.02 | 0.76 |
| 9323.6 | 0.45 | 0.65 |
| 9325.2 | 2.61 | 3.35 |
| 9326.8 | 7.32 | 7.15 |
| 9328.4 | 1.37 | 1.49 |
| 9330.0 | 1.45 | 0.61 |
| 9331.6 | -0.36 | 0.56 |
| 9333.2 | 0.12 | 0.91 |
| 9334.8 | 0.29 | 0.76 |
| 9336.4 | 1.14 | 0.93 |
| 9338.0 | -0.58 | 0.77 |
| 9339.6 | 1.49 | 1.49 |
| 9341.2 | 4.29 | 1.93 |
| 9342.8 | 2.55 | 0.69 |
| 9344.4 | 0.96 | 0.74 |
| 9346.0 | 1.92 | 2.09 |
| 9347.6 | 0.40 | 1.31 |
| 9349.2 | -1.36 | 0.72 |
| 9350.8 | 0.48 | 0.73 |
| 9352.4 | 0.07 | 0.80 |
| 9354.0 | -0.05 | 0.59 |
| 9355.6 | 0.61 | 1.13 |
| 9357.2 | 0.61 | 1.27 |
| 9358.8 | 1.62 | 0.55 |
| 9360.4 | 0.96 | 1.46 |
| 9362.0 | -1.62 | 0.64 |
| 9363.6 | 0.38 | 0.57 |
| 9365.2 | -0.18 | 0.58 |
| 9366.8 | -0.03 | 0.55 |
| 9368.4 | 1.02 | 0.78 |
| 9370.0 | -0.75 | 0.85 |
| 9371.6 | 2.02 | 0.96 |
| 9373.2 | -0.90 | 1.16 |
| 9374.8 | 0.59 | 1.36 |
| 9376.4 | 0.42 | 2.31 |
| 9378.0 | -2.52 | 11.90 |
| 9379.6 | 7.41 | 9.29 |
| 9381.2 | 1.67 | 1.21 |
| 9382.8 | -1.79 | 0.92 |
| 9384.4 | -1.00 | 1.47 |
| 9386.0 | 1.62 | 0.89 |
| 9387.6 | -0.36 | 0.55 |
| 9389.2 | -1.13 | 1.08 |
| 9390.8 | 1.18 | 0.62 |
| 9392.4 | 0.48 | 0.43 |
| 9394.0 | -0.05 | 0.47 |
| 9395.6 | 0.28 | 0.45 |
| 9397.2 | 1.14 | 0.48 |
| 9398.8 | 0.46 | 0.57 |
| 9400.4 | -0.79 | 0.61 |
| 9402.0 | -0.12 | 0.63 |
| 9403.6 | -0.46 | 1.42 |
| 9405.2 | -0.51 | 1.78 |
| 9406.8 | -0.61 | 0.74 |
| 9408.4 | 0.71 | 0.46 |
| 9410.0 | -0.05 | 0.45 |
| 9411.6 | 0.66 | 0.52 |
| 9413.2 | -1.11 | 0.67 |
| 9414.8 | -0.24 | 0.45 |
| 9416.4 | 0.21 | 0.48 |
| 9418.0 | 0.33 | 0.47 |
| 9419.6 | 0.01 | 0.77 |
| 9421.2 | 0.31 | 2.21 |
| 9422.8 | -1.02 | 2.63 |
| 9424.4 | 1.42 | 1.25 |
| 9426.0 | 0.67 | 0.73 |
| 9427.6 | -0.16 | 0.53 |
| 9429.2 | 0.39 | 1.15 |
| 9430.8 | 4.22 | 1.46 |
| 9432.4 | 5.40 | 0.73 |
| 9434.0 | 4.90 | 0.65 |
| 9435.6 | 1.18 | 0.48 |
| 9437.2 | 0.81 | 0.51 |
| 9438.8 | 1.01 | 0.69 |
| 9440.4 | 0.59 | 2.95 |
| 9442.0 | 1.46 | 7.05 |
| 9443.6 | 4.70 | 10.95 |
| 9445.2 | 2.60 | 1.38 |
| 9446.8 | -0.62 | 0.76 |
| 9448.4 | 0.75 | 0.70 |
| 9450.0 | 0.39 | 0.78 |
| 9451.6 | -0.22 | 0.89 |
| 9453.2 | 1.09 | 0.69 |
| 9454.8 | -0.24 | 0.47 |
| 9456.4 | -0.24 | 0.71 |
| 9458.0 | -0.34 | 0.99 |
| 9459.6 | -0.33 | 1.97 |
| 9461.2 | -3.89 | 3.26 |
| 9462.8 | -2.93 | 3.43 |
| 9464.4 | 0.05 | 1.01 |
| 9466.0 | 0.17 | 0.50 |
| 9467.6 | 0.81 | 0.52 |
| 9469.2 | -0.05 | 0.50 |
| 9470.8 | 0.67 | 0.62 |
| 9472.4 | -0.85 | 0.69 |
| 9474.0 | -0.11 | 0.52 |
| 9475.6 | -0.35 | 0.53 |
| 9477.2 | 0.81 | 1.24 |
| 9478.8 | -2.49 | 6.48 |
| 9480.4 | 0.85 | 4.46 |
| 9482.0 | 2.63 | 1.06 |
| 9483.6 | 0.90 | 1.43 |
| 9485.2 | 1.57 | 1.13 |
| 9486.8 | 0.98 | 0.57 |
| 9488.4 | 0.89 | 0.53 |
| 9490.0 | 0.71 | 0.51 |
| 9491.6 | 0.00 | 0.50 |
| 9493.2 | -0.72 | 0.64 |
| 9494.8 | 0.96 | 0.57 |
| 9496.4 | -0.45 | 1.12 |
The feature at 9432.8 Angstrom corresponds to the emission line [O III]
